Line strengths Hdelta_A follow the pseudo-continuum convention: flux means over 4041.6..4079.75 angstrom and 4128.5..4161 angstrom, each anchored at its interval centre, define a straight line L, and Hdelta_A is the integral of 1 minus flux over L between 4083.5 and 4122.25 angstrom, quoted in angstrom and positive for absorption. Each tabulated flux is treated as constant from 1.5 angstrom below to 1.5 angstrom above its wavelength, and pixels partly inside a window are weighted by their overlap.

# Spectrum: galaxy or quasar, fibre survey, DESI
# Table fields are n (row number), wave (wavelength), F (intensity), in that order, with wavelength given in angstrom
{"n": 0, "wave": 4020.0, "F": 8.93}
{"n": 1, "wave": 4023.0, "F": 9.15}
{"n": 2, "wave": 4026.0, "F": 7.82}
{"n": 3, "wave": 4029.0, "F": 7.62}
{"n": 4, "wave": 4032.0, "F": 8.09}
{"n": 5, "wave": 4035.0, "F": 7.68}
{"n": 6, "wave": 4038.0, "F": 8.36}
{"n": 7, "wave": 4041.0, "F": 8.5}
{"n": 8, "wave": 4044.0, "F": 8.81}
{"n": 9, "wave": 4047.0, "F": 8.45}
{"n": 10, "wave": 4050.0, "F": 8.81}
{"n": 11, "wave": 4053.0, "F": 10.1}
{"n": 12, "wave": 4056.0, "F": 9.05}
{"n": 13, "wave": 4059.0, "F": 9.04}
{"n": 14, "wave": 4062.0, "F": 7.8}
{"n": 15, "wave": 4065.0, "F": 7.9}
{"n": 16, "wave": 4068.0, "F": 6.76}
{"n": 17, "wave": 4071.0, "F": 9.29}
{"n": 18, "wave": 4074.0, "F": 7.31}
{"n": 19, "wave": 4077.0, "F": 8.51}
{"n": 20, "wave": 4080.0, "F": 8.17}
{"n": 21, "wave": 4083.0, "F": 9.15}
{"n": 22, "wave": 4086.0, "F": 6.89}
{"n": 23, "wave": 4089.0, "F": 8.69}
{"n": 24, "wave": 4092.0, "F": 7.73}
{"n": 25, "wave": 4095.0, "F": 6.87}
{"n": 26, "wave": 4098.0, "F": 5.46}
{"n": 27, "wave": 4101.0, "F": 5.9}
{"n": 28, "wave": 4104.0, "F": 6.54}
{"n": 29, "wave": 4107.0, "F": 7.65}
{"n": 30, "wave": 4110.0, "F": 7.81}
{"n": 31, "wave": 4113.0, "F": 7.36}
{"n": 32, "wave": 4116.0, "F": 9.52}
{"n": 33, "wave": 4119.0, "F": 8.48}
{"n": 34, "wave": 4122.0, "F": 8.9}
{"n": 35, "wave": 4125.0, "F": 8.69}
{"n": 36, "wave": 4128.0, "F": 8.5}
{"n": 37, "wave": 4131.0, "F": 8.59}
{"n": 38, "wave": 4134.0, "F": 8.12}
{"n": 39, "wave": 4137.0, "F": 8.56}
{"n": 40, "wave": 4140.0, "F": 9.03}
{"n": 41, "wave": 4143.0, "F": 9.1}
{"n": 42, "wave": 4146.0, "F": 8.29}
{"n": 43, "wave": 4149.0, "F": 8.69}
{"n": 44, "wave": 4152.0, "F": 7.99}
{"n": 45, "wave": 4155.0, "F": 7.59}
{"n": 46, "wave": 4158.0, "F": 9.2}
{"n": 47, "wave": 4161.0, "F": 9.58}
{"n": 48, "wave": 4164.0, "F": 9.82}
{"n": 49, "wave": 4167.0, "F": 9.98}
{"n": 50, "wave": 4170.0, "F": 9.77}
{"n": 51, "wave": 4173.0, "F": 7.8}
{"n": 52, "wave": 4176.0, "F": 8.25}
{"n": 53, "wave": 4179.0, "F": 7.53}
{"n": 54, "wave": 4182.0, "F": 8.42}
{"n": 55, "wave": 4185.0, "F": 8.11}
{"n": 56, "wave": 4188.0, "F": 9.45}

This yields 4.5 angstrom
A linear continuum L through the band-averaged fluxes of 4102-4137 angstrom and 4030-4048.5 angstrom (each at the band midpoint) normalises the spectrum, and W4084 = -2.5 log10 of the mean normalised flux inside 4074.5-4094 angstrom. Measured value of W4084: 0.02 mag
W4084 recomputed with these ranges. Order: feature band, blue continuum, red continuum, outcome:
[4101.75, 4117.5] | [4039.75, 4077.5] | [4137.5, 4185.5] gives 0.121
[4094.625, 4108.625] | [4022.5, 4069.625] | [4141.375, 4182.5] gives 0.301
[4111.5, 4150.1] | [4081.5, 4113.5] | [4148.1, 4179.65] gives -0.075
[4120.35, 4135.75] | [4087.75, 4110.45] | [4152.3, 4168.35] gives -0.071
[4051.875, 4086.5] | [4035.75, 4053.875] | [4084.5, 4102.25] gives -0.069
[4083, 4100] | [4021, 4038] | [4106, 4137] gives 0.143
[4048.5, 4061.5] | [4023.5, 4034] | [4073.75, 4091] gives -0.136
